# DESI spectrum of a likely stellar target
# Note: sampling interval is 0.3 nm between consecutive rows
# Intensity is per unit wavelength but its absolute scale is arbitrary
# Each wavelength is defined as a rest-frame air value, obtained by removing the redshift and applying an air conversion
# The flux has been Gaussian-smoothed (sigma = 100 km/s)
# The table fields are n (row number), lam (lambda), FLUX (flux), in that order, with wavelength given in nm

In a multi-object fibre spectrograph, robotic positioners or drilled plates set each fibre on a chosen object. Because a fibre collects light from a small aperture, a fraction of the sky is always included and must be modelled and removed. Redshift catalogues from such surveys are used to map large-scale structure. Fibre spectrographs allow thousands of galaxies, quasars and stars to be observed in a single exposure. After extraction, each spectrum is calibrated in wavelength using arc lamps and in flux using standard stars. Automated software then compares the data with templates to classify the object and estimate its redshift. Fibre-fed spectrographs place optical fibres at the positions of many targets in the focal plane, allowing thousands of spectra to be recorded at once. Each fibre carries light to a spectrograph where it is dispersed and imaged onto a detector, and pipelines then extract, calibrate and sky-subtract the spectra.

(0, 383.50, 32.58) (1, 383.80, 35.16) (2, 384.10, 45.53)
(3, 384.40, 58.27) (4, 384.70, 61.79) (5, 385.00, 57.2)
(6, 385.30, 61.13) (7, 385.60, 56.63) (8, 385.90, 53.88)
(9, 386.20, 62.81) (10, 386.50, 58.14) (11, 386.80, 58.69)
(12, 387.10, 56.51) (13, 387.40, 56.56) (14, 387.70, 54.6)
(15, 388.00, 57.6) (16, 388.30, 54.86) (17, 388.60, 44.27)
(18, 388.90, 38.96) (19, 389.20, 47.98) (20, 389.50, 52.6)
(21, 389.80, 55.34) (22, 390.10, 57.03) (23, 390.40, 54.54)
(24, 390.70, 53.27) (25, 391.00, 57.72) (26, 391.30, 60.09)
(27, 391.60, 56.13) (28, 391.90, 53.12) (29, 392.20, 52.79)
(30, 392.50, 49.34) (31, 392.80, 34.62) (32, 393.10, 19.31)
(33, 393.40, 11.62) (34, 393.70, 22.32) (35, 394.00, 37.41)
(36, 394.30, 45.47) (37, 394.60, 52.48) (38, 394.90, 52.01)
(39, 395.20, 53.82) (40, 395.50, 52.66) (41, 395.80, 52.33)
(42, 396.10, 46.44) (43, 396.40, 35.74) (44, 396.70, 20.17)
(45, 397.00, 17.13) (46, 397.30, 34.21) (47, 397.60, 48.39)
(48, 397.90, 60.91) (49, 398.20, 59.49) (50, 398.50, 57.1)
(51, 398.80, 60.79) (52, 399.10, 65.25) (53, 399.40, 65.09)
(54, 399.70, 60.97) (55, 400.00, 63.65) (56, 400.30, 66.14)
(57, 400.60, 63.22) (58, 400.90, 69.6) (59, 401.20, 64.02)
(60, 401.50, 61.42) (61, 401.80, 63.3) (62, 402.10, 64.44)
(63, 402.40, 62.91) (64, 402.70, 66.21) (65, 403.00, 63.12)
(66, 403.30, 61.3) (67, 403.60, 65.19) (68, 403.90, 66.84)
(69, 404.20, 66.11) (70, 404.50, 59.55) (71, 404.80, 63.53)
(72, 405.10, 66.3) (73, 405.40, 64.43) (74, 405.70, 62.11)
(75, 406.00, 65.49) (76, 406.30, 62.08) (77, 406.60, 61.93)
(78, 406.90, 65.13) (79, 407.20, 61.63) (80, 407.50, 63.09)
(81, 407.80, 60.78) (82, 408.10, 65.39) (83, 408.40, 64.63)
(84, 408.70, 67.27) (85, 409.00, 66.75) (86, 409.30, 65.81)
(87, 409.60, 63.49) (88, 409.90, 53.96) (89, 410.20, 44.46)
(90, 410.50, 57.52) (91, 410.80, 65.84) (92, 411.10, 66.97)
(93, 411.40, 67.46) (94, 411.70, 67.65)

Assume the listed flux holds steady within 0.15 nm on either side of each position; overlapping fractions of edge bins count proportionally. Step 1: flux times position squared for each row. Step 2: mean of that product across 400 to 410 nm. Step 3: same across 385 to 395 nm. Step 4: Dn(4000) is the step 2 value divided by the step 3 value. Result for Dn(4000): 1.4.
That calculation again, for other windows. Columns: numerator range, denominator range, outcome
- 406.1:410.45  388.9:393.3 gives 1.36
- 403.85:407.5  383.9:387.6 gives 1.24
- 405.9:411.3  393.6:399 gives 1.46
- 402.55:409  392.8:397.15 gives 1.83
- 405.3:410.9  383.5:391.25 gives 1.28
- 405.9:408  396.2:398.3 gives 1.68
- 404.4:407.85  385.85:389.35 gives 1.29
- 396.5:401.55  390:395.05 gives 1.26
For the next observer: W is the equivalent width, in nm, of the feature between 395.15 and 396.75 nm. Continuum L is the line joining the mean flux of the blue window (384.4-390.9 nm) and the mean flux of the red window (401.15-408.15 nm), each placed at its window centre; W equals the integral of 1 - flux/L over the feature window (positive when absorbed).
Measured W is 0.40 nm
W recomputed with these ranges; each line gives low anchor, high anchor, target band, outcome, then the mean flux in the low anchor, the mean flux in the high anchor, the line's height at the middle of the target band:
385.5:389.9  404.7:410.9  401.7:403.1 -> -0.09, 53.9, 62.4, 60.1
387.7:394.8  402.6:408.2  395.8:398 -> 0.64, 46.7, 63.7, 53.5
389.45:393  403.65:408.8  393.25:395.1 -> 0.59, 52.6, 63.9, 54.8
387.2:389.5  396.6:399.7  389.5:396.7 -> 0.65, 50.9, 49.9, 50.4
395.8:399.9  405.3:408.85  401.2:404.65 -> -0.41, 48.9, 63.7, 57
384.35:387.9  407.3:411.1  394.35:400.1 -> 0.92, 58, 61.8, 59.8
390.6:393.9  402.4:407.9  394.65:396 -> -0.14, 42.5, 63.6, 47.5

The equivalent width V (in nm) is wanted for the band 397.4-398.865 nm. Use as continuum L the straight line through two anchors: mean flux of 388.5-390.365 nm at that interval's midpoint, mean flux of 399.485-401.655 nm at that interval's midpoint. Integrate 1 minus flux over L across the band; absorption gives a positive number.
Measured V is 0.11 nm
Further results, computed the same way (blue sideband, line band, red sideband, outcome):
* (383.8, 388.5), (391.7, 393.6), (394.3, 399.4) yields 0.54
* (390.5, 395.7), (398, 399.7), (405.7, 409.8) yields -0.29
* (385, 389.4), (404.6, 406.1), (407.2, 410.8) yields -0.10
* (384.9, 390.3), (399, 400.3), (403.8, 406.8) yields -0.07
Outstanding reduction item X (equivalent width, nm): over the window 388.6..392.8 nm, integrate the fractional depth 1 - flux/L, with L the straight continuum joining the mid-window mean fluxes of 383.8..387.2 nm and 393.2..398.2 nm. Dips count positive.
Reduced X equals -0.33 nm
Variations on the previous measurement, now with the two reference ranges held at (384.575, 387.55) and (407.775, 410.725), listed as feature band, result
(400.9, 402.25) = -0.085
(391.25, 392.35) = 0.072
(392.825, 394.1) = 0.774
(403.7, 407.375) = -0.187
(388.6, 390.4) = 0.261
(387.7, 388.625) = 0.077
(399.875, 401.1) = -0.113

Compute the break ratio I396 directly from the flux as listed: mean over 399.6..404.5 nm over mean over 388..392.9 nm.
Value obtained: 1.24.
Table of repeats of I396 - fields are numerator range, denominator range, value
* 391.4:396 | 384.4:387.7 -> 0.74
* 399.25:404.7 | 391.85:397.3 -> 1.64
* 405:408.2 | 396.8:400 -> 1.20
